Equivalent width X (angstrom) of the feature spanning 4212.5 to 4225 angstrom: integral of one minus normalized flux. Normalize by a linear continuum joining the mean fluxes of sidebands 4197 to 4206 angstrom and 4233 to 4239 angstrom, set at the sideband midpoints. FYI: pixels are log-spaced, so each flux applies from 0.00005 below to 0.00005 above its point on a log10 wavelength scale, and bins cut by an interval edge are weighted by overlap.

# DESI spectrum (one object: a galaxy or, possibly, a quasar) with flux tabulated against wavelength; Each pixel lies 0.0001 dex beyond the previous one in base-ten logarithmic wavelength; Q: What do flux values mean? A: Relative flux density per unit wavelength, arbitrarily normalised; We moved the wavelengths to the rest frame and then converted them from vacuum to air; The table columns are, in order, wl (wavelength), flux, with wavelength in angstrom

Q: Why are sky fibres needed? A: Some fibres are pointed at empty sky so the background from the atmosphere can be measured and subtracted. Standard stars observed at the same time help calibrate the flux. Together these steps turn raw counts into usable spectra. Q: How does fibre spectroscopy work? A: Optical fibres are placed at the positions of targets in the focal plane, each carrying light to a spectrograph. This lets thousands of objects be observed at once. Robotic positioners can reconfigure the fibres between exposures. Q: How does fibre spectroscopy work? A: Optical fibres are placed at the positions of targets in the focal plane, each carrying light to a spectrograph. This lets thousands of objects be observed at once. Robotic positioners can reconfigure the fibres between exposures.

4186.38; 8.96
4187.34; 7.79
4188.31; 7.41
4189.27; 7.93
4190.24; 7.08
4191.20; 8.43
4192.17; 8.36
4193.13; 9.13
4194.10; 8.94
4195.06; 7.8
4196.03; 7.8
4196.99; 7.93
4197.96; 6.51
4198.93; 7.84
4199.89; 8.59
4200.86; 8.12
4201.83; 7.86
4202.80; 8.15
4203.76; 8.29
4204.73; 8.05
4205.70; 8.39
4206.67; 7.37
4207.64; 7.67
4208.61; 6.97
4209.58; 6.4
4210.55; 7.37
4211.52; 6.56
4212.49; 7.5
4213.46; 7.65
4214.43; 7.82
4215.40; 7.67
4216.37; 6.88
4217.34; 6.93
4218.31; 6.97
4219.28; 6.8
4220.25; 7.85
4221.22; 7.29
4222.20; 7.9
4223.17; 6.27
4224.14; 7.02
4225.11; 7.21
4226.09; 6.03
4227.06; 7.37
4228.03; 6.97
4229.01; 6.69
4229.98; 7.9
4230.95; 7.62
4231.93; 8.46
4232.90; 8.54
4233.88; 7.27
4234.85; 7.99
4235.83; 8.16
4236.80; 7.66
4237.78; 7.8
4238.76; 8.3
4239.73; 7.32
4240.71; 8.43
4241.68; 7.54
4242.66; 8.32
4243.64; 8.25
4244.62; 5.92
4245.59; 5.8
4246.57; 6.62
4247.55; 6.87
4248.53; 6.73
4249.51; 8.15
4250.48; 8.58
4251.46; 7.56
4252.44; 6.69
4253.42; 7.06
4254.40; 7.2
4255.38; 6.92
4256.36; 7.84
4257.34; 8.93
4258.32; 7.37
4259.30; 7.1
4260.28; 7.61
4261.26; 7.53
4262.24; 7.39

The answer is 1.04 angstrom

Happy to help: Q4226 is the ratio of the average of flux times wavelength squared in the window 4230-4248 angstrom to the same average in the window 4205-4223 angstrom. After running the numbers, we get 1.05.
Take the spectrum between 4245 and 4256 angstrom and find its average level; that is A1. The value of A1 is 7.11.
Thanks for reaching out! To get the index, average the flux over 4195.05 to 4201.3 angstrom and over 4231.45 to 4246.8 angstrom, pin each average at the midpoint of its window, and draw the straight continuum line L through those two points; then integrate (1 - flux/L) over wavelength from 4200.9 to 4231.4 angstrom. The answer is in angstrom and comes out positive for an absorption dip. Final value 1.5 angstrom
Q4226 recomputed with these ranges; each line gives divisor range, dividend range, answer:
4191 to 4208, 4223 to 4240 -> 0.94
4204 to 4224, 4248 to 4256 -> 1.02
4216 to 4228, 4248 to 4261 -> 1.08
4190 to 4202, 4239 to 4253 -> 0.94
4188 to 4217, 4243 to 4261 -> 0.97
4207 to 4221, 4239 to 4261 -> 1.04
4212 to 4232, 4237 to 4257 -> 1.03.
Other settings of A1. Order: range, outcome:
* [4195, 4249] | 7.46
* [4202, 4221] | 7.44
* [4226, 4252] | 7.54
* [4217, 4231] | 7.11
